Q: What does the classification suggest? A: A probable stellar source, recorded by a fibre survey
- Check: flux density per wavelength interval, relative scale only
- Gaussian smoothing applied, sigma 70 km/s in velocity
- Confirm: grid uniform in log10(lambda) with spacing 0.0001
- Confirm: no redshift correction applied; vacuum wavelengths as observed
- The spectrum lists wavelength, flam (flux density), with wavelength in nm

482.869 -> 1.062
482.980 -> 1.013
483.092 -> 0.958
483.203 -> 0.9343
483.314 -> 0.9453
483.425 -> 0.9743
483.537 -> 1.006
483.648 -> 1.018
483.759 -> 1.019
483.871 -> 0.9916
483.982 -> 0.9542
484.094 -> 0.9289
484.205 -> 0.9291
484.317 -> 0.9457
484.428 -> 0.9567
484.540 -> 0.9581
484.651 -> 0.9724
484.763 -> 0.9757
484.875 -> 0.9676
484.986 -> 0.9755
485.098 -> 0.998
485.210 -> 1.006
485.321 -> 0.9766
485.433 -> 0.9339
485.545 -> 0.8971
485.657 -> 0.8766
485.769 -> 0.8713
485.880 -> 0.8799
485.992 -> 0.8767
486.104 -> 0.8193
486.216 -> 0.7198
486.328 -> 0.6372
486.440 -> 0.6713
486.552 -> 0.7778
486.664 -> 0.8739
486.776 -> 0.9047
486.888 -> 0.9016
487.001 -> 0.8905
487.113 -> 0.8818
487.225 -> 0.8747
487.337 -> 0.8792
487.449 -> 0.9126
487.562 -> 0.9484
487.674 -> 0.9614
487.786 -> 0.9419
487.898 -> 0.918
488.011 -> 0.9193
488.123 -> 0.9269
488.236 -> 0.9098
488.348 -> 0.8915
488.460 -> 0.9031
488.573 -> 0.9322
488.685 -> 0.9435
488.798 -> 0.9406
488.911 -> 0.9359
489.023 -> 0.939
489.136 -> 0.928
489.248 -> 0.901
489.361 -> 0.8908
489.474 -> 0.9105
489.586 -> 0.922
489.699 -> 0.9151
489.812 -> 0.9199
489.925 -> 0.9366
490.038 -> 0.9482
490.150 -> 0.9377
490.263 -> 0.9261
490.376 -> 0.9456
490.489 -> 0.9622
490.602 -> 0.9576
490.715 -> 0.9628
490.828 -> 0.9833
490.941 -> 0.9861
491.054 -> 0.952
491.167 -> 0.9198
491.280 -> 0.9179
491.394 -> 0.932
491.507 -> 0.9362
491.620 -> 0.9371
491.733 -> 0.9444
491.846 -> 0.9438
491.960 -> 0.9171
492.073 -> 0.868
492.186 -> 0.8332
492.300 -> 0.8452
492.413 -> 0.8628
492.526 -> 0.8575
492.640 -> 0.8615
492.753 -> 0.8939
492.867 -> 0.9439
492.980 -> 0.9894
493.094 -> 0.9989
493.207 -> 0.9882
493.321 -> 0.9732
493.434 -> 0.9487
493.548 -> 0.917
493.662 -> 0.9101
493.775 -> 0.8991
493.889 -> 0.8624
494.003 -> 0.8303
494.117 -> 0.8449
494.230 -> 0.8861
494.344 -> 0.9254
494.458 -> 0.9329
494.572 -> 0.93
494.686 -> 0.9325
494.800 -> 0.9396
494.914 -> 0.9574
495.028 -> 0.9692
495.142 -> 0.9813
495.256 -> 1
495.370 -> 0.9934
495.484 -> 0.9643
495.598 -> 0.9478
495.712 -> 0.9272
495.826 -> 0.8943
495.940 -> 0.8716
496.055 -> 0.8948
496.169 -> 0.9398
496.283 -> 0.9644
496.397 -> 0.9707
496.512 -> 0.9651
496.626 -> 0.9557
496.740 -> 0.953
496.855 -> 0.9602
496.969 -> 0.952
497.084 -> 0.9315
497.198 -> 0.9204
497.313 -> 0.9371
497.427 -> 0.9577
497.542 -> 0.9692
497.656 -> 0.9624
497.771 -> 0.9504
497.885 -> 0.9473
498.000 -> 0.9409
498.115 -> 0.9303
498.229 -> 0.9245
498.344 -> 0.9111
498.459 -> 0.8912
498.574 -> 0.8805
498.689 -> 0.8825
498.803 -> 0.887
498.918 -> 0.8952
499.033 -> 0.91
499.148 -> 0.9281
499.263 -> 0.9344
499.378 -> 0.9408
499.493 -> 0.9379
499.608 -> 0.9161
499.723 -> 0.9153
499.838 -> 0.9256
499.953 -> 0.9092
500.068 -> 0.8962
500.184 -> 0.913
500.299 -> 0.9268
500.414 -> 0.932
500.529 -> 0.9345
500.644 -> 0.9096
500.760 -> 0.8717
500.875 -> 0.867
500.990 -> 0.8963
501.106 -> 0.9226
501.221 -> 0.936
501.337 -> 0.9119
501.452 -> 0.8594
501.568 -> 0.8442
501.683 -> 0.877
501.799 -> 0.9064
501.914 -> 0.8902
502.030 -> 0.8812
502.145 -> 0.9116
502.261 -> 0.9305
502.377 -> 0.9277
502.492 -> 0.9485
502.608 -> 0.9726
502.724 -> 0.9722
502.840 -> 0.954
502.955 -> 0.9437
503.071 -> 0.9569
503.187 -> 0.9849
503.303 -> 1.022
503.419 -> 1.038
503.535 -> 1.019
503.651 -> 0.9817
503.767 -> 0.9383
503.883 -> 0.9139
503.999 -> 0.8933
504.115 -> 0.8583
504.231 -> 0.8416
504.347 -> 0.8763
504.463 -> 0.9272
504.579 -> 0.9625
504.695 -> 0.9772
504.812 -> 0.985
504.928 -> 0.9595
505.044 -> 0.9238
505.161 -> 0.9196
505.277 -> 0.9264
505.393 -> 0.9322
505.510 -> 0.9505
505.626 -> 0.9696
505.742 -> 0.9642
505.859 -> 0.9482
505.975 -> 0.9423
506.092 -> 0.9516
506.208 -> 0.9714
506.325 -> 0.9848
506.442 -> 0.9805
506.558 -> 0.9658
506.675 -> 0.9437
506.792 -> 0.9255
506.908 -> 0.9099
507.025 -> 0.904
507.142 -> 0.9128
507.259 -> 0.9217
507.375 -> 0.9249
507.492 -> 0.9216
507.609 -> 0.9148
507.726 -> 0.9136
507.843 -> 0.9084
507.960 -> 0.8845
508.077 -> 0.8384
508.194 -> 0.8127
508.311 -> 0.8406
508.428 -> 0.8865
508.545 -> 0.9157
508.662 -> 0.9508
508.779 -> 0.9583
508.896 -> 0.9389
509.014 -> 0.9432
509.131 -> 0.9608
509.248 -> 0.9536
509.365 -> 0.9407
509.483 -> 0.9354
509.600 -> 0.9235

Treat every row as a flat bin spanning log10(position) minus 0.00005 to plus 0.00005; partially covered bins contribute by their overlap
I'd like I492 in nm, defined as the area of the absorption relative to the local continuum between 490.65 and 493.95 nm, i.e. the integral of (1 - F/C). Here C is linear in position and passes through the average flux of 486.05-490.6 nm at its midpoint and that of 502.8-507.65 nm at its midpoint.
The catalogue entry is -0.06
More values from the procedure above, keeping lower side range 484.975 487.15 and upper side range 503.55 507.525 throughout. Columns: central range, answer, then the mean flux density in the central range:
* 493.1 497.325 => -0.17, 0.935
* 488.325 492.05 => -0.22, 0.934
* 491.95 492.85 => 0.02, 0.868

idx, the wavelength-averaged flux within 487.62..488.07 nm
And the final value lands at 0.936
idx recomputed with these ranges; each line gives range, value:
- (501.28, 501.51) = 0.886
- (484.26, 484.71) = 0.958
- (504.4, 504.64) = 0.946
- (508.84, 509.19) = 0.947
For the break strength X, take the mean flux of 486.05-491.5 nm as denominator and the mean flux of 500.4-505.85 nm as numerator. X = 1.03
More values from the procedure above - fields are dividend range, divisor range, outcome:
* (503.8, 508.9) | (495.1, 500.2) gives 0.99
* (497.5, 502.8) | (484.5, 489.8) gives 1.02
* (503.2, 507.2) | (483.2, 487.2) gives 1.04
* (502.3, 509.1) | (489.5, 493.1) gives 1.01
